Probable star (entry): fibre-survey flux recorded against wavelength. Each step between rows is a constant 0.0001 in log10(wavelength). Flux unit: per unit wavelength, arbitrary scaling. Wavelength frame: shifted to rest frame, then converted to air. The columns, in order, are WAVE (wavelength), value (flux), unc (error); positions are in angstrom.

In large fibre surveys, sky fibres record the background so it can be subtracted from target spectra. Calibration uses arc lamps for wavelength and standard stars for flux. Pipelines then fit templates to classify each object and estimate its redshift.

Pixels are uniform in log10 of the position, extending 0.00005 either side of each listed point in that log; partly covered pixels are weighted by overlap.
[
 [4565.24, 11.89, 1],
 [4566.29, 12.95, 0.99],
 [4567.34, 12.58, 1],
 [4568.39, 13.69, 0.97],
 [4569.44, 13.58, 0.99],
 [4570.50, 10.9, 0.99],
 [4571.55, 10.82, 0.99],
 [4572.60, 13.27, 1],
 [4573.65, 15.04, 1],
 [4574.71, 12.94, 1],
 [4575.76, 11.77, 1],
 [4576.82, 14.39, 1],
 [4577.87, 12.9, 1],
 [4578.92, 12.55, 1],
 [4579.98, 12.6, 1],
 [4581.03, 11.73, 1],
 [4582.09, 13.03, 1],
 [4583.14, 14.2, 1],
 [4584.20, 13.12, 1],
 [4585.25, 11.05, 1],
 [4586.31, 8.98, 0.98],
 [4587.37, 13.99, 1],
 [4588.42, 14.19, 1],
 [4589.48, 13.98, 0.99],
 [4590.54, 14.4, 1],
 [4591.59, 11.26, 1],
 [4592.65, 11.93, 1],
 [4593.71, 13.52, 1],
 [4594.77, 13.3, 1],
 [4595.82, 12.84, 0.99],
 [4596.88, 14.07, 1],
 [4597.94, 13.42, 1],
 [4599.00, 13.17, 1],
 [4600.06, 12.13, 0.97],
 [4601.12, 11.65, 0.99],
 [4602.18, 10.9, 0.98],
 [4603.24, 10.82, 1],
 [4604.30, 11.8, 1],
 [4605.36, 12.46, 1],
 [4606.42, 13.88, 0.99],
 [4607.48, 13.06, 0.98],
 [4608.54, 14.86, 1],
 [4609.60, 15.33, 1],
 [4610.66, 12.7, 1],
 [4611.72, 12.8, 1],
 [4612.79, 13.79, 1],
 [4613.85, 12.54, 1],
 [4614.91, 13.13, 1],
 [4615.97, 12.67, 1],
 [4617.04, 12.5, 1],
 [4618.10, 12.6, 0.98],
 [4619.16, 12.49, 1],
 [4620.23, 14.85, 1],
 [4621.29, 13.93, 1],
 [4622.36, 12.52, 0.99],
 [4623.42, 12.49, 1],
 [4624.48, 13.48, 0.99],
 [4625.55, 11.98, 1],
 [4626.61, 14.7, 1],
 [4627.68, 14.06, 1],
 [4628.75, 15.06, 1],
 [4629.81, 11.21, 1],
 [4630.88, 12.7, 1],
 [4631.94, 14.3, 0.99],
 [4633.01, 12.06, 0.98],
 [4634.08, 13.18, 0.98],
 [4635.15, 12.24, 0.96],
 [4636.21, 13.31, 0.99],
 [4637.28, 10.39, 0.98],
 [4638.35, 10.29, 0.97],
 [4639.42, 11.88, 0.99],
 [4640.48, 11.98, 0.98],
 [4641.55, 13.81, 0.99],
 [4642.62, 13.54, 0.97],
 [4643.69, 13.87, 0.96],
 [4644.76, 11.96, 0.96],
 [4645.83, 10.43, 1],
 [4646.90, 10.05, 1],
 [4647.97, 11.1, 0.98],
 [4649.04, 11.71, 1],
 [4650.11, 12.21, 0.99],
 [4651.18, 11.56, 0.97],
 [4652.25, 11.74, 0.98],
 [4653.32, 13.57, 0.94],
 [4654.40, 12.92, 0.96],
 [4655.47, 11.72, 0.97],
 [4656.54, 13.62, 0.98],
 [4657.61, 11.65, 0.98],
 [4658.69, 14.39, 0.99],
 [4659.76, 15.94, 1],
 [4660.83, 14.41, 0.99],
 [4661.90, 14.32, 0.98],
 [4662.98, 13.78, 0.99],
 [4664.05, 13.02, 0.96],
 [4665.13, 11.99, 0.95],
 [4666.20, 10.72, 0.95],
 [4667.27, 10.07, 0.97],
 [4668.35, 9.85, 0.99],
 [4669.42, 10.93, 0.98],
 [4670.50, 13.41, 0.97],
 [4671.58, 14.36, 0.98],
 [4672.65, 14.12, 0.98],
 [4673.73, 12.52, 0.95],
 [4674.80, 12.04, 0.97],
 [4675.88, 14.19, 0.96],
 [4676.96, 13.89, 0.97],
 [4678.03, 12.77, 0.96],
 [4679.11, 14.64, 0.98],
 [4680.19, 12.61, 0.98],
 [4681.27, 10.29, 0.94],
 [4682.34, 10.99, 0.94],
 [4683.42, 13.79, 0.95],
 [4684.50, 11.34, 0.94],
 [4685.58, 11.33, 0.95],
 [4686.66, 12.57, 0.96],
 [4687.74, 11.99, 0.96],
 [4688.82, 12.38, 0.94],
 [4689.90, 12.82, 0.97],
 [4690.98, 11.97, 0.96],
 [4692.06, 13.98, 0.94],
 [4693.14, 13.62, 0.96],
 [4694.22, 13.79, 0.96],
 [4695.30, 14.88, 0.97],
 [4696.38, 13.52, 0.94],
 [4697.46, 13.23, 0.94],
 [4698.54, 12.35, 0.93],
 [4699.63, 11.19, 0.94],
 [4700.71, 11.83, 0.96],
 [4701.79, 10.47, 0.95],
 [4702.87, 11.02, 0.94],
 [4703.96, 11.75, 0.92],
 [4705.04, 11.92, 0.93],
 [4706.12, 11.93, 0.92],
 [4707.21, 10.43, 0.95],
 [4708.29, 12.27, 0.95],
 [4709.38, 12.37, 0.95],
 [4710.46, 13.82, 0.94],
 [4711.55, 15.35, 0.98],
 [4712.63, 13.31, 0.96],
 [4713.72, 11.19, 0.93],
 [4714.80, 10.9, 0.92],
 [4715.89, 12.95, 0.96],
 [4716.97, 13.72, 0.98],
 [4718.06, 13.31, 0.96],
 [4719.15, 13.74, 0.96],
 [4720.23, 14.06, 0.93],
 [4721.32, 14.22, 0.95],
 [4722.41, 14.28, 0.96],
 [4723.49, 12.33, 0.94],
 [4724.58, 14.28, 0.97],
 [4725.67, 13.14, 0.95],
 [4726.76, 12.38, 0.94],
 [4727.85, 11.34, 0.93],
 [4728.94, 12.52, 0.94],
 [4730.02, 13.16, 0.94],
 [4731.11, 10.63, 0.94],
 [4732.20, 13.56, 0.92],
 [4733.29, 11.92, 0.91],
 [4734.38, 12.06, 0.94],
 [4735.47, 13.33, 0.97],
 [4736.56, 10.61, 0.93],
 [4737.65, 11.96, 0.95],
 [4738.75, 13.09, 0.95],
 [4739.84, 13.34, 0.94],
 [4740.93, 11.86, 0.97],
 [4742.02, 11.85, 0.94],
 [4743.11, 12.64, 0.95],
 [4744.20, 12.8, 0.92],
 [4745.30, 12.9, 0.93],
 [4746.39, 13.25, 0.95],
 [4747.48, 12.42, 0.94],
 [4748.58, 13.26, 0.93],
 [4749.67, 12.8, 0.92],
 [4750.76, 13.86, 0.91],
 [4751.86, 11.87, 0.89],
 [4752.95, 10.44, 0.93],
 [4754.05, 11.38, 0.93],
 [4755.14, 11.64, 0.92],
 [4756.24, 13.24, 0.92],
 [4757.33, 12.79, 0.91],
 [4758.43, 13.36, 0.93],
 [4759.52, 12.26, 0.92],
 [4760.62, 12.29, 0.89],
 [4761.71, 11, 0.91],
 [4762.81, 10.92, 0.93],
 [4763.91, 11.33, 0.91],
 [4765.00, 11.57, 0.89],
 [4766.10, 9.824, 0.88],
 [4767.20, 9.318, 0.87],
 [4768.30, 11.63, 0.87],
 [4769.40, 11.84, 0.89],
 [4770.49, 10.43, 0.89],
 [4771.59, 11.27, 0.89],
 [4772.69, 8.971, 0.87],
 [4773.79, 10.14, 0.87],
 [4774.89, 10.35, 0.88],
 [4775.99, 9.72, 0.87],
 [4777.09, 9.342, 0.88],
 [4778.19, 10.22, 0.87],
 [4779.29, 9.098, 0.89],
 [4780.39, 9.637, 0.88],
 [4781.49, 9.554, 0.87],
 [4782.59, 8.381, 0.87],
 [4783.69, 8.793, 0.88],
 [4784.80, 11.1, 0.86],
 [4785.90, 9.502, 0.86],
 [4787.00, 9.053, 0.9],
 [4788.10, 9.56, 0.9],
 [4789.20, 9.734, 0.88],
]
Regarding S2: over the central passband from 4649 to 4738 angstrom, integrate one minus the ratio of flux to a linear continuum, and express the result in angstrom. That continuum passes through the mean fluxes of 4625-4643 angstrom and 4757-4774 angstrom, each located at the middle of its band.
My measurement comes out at -4.5 angstrom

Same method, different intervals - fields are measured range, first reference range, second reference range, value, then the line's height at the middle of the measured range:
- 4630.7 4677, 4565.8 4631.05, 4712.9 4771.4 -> 0.6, 12.7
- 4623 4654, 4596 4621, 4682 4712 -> 0.8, 12.8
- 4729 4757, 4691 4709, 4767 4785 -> -3.5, 11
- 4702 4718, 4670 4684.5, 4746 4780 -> 0.0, 12.4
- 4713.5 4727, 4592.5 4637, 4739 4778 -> -1.3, 12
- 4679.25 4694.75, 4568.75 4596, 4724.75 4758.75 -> 0.1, 12.6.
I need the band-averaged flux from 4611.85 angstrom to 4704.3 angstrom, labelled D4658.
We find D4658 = 12.6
